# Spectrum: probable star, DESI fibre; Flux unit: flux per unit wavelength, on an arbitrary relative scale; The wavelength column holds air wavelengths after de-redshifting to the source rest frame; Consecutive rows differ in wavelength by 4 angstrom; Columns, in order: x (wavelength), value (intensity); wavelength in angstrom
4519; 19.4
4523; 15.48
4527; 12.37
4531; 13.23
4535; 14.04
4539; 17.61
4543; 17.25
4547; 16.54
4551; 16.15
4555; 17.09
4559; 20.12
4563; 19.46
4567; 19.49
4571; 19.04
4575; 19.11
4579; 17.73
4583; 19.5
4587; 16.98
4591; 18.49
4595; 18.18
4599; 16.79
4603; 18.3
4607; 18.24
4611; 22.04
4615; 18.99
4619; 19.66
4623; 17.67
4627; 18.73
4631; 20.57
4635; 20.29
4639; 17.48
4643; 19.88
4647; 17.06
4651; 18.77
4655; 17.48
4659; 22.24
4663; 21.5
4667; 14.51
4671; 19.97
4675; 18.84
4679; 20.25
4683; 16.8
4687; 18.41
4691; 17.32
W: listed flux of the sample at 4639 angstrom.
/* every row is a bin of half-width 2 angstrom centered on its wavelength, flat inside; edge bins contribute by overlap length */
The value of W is 17.48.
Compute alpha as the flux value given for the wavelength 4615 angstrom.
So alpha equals 18.99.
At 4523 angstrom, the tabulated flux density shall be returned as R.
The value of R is 15.48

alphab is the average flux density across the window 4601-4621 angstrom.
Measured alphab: 19.4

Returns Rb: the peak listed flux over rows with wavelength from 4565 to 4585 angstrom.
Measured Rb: 19.5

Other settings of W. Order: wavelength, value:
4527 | 12.37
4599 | 16.79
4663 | 21.5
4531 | 13.23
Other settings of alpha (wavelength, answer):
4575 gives 19.11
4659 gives 22.24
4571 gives 19.04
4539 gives 17.61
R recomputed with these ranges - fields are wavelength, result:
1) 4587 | 16.98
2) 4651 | 18.77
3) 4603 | 18.3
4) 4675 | 18.84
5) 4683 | 16.8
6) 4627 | 18.73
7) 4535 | 14.04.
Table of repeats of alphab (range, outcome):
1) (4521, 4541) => 14.5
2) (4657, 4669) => 19.4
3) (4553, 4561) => 18.6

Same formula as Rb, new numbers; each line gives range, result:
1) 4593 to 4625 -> 22.04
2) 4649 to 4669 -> 22.24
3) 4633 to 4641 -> 20.29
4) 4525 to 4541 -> 17.61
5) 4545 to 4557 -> 17.09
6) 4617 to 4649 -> 20.57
